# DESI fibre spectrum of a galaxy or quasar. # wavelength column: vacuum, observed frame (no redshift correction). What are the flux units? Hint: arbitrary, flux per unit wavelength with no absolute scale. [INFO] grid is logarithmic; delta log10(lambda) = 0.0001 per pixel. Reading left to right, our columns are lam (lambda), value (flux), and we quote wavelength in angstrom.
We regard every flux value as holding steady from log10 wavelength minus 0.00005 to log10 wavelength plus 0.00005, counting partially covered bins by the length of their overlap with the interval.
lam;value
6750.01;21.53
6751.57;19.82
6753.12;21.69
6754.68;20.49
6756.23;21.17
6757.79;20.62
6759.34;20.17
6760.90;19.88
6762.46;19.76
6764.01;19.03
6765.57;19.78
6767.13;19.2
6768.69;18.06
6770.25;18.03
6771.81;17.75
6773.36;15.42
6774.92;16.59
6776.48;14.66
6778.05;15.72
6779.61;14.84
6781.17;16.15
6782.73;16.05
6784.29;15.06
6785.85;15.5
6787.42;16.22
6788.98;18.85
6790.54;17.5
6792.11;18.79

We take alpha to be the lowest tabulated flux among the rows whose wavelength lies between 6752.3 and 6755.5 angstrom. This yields 20.49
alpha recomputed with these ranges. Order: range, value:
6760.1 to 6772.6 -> 17.75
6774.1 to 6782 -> 14.66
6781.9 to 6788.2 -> 15.06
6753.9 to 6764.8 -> 19.03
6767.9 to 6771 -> 18.03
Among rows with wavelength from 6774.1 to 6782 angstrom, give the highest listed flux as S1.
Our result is 16.59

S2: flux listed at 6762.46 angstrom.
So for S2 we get 19.76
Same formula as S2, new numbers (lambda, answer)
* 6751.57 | 19.82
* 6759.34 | 20.17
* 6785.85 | 15.5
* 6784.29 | 15.06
